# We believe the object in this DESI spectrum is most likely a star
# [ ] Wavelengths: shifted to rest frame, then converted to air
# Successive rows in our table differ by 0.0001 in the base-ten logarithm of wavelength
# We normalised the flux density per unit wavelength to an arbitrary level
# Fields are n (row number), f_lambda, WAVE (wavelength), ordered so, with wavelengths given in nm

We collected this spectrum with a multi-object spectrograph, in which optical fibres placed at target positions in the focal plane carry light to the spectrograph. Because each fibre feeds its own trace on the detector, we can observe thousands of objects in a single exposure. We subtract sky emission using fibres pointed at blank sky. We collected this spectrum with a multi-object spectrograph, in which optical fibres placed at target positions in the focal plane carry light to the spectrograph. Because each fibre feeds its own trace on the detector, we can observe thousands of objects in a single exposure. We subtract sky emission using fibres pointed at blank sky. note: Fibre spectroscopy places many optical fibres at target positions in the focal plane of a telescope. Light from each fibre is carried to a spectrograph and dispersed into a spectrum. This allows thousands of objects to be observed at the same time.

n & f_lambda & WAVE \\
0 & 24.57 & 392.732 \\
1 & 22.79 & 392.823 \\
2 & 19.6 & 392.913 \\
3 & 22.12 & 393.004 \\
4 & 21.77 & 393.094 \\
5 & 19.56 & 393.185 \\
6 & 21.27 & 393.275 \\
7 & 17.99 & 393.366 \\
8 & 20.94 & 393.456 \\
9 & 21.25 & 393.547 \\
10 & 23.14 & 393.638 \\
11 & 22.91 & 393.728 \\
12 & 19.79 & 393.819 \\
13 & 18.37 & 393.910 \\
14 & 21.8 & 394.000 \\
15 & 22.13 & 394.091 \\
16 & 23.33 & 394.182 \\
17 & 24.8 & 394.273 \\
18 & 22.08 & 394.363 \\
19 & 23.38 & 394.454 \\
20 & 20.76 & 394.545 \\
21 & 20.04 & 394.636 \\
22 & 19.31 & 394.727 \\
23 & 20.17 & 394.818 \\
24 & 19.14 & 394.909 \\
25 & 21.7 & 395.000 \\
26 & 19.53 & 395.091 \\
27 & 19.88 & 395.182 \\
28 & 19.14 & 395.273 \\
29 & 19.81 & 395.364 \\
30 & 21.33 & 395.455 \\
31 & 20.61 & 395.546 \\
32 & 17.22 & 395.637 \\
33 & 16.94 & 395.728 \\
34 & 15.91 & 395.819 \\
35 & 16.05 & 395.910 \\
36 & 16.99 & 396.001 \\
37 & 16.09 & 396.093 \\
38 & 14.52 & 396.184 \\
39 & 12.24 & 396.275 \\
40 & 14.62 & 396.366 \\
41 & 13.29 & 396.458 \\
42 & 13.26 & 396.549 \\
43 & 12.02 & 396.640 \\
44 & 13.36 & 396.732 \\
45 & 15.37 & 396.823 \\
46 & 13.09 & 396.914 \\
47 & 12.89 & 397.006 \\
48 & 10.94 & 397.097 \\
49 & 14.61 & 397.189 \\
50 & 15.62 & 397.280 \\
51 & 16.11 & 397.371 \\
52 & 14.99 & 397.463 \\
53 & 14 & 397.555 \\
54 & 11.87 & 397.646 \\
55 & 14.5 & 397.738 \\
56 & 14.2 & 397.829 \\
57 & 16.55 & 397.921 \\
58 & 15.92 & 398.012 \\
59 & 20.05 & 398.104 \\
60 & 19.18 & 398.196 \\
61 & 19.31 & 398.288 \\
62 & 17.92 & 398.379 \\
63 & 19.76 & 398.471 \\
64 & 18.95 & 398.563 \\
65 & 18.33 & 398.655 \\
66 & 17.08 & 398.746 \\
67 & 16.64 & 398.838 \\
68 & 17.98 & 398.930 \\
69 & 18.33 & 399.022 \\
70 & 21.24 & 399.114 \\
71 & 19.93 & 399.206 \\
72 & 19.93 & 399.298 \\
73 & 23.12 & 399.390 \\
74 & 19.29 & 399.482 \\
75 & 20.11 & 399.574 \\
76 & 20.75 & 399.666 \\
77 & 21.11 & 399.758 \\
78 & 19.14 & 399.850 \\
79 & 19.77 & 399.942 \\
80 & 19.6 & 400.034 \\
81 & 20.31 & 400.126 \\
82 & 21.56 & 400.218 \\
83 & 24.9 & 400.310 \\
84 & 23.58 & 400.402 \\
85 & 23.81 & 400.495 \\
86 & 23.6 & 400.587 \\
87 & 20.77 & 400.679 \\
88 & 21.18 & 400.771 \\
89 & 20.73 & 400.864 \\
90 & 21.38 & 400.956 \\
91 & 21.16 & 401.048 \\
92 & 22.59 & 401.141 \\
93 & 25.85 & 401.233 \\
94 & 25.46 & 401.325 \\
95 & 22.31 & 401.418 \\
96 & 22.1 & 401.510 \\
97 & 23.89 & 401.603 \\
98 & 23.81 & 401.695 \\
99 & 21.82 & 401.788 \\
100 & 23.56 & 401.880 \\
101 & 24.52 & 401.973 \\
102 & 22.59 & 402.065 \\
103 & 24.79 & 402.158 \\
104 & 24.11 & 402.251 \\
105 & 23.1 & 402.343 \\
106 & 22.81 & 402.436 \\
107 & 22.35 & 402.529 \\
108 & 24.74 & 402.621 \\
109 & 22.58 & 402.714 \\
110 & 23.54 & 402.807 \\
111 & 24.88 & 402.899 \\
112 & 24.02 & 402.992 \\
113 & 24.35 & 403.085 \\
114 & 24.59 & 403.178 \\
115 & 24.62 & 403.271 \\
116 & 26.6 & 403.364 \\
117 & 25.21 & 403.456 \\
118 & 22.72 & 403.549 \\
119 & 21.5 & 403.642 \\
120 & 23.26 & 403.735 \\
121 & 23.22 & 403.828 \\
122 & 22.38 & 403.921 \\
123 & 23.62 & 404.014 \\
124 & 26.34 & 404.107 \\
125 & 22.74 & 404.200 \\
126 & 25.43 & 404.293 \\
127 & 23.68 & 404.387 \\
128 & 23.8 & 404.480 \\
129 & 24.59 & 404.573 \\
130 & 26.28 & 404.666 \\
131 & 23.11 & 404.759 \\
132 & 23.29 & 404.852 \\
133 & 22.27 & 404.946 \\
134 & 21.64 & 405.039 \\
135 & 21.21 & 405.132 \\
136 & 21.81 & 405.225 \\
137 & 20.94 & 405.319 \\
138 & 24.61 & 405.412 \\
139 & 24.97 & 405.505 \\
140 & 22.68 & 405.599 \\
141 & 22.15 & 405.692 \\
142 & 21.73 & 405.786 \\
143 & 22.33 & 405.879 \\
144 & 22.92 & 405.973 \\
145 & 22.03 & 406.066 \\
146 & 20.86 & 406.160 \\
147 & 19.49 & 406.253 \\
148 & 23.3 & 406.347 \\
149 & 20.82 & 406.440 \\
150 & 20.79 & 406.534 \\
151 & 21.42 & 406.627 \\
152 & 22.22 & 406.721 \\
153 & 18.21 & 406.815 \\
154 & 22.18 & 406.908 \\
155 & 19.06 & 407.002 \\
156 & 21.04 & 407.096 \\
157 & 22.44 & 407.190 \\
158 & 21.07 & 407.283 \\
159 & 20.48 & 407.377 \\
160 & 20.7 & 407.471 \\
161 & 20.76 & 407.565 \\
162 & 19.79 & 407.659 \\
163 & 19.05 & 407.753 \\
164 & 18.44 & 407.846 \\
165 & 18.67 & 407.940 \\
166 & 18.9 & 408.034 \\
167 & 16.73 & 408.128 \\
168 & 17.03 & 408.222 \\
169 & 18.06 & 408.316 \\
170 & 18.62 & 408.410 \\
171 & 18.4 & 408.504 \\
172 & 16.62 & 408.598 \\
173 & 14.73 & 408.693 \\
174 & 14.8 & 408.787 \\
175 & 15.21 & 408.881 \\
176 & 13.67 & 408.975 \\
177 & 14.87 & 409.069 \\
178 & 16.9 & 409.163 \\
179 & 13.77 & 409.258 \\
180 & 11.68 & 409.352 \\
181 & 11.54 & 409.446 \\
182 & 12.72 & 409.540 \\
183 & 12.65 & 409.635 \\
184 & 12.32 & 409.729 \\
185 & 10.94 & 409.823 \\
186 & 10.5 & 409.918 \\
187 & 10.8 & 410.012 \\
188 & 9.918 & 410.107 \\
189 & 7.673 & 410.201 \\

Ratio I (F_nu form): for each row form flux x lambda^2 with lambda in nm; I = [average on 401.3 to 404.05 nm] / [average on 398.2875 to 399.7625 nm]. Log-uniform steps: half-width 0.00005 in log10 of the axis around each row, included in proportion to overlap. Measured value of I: 1.24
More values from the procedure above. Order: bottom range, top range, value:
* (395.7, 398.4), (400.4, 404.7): 1.61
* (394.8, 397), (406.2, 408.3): 1.28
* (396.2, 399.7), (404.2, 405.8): 1.46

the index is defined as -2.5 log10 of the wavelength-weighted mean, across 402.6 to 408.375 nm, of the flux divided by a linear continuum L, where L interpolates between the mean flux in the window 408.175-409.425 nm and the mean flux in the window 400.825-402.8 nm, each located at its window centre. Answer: -0.155 mag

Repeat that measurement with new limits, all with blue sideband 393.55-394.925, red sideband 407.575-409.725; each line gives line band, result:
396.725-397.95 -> 0.39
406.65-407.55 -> -0.24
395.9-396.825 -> 0.40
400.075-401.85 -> -0.20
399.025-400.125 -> -0.05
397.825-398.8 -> 0.10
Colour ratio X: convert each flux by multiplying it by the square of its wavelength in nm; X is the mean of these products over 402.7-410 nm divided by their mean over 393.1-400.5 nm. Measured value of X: 1.15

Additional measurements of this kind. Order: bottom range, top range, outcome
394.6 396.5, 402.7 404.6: 1.40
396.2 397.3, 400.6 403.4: 1.79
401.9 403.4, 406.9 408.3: 0.84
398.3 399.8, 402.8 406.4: 1.23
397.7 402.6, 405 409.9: 0.93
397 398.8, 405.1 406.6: 1.41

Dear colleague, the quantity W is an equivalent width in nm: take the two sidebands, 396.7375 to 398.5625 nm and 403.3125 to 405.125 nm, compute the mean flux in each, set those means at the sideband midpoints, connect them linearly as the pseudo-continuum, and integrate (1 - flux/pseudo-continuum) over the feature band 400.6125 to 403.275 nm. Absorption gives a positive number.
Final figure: -0.29 nm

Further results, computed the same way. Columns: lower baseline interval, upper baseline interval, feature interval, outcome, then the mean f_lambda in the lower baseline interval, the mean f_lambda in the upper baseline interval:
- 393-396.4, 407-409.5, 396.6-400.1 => 0.337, 19.7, 17.5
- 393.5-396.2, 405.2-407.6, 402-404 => -0.248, 20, 21.6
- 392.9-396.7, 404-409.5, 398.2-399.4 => 0.033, 19.2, 20.2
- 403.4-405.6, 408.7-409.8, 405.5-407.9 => -0.289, 23.4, 13.6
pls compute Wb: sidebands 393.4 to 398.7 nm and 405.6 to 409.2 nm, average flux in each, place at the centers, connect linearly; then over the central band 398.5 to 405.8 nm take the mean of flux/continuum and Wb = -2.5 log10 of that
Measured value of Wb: -0.20 mag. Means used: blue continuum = 17.8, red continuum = 19.4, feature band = 22.5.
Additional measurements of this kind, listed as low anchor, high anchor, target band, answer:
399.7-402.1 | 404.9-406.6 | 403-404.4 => -0.09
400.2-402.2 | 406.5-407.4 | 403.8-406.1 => -0.07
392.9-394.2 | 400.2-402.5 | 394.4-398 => 0.30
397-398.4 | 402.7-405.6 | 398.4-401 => -0.13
